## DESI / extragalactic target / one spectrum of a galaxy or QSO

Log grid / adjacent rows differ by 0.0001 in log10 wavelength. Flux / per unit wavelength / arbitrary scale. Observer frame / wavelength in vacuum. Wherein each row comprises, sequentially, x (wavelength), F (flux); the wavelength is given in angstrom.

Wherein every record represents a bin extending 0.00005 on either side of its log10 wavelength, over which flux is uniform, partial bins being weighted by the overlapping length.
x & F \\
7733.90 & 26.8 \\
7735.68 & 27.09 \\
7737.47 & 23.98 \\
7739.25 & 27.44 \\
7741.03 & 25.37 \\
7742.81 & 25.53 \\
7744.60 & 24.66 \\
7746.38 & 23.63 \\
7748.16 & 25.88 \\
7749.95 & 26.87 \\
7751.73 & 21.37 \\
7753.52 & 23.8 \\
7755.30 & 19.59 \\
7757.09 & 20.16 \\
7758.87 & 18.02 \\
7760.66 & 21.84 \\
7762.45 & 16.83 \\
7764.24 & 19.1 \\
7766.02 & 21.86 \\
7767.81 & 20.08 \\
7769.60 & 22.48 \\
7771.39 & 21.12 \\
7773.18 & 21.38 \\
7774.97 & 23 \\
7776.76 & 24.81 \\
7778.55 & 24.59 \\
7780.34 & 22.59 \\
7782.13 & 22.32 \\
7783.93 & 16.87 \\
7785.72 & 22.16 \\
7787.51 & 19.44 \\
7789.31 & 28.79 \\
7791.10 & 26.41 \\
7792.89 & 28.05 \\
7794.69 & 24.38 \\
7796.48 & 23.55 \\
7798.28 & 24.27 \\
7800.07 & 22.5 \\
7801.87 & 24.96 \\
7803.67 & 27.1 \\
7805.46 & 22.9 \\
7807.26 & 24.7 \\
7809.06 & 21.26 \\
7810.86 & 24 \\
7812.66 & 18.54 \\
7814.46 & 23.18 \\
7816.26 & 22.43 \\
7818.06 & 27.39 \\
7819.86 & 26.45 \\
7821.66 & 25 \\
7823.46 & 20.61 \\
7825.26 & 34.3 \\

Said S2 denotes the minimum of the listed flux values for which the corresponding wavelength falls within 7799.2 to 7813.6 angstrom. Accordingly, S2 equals 18.54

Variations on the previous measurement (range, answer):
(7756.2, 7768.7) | 16.83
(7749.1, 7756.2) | 19.59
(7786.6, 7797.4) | 19.44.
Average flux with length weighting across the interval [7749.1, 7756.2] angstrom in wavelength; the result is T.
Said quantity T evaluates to 22.9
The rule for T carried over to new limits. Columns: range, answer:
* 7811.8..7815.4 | 20.9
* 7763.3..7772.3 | 20.9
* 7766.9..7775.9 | 21.6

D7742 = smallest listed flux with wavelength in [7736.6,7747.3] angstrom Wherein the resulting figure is 23.63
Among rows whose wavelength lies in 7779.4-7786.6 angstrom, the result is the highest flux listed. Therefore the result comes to 22.59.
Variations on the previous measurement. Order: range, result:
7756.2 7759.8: 20.16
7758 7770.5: 22.48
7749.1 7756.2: 26.87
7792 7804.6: 28.05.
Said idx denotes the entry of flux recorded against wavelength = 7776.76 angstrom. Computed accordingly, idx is 24.81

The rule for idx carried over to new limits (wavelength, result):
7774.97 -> 23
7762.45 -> 16.83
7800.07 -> 22.5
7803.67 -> 27.1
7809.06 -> 21.26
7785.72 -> 22.16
